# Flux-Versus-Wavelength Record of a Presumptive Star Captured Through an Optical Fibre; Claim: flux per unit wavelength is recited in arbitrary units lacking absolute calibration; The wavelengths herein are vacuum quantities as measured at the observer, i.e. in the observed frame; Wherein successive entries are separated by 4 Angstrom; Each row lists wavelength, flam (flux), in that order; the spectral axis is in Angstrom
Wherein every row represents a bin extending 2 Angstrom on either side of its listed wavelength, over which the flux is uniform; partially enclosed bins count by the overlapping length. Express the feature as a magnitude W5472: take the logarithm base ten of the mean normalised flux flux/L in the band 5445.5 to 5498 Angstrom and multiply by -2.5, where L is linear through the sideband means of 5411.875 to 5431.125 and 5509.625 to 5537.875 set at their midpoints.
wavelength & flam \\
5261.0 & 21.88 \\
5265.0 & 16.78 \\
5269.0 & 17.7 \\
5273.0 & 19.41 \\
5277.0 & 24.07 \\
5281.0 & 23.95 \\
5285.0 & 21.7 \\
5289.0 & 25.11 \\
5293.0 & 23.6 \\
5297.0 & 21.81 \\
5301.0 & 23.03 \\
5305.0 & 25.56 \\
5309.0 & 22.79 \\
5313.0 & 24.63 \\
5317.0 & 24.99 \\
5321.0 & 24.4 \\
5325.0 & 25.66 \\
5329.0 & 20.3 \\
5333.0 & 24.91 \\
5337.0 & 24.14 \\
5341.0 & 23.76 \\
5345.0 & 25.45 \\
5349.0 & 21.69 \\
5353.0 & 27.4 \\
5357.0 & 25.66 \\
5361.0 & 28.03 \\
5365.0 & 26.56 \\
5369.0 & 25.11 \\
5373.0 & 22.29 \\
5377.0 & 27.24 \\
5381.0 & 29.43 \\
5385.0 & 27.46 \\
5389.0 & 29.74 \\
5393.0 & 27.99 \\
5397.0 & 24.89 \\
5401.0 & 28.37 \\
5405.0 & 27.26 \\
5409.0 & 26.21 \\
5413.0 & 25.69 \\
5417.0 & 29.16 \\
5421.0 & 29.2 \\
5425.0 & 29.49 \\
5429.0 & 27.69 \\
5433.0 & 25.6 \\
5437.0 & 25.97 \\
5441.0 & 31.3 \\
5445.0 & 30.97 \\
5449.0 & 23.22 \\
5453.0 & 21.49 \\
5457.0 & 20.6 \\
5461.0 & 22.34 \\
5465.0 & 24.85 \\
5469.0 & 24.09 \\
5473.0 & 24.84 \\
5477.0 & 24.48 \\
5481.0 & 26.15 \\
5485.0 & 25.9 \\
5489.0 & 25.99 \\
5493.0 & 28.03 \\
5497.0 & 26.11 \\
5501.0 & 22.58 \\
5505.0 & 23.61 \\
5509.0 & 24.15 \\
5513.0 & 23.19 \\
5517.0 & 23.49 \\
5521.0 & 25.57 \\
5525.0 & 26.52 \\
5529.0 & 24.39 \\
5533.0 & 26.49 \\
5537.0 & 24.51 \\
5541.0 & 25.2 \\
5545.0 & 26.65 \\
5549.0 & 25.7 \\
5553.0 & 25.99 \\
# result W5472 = 0.084 mag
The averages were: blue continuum 28.3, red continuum 24.9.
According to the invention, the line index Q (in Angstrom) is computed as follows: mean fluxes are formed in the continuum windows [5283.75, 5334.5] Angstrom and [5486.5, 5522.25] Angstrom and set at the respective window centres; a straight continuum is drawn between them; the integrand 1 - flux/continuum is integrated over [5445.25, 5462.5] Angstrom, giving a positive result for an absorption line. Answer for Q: 1.2 Angstrom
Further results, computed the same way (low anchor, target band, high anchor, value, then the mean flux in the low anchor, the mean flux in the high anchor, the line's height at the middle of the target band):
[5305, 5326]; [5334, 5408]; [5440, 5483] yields -4.8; 24.5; 24.8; 24.6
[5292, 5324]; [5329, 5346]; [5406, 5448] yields 0.6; 23.9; 28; 24.9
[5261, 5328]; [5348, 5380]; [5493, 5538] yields -3.2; 22.8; 24.8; 23.4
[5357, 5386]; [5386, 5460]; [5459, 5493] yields -3.2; 26.5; 25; 25.8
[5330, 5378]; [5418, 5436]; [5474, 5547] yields -2.0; 25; 25.2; 25.1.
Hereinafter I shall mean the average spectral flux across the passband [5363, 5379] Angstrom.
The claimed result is 25.3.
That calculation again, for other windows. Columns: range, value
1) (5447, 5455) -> 22.4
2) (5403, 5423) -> 27.5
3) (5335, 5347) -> 24.4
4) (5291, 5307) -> 23.5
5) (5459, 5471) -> 23.8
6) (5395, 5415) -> 26.5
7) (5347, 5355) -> 24.5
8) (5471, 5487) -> 25.3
